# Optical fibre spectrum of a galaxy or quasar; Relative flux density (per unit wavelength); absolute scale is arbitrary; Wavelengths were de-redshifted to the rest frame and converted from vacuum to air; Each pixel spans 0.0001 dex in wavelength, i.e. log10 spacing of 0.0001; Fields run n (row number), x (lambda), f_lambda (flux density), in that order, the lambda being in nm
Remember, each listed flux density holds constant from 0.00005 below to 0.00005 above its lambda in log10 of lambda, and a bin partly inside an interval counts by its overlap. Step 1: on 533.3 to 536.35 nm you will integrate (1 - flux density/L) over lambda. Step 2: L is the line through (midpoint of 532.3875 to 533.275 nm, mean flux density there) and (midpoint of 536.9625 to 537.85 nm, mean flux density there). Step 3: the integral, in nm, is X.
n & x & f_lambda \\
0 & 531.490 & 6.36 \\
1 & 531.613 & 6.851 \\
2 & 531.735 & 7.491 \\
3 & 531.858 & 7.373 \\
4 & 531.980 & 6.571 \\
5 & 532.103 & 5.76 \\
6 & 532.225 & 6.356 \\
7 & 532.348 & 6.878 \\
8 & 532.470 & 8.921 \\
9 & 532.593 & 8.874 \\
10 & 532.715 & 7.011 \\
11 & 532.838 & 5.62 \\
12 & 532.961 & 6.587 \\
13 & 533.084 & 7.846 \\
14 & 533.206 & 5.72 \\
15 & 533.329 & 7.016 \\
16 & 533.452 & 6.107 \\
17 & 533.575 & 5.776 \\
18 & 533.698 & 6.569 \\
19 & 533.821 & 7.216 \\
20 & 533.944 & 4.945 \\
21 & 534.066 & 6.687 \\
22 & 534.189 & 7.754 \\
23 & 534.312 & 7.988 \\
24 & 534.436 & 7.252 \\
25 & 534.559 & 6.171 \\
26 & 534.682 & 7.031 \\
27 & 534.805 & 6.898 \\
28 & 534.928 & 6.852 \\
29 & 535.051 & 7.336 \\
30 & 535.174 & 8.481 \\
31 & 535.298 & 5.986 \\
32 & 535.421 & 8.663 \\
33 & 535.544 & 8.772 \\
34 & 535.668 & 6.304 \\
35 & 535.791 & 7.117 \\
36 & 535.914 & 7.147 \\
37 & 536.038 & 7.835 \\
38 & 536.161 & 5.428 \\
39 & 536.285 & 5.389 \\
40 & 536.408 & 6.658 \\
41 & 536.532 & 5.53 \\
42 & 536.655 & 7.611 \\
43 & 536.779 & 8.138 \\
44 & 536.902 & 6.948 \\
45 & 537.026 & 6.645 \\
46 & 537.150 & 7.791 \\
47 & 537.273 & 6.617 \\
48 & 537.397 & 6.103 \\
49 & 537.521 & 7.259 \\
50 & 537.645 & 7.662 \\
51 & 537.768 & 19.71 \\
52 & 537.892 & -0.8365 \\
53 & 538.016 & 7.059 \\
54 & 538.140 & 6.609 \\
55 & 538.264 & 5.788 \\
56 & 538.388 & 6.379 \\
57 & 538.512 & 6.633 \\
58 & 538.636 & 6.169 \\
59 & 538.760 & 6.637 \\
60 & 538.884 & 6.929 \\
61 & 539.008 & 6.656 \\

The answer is 0.356 nm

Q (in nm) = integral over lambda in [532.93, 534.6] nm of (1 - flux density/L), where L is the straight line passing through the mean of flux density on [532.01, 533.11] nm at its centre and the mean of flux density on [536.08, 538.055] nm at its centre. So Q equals 0.09 nm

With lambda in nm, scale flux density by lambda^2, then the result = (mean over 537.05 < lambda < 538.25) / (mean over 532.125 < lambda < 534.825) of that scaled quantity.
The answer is 1.1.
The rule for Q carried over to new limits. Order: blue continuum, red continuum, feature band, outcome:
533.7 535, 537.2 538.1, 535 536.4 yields 0.01 nm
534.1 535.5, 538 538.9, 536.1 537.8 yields -0.17 nm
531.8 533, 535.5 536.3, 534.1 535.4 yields -0.05 nm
